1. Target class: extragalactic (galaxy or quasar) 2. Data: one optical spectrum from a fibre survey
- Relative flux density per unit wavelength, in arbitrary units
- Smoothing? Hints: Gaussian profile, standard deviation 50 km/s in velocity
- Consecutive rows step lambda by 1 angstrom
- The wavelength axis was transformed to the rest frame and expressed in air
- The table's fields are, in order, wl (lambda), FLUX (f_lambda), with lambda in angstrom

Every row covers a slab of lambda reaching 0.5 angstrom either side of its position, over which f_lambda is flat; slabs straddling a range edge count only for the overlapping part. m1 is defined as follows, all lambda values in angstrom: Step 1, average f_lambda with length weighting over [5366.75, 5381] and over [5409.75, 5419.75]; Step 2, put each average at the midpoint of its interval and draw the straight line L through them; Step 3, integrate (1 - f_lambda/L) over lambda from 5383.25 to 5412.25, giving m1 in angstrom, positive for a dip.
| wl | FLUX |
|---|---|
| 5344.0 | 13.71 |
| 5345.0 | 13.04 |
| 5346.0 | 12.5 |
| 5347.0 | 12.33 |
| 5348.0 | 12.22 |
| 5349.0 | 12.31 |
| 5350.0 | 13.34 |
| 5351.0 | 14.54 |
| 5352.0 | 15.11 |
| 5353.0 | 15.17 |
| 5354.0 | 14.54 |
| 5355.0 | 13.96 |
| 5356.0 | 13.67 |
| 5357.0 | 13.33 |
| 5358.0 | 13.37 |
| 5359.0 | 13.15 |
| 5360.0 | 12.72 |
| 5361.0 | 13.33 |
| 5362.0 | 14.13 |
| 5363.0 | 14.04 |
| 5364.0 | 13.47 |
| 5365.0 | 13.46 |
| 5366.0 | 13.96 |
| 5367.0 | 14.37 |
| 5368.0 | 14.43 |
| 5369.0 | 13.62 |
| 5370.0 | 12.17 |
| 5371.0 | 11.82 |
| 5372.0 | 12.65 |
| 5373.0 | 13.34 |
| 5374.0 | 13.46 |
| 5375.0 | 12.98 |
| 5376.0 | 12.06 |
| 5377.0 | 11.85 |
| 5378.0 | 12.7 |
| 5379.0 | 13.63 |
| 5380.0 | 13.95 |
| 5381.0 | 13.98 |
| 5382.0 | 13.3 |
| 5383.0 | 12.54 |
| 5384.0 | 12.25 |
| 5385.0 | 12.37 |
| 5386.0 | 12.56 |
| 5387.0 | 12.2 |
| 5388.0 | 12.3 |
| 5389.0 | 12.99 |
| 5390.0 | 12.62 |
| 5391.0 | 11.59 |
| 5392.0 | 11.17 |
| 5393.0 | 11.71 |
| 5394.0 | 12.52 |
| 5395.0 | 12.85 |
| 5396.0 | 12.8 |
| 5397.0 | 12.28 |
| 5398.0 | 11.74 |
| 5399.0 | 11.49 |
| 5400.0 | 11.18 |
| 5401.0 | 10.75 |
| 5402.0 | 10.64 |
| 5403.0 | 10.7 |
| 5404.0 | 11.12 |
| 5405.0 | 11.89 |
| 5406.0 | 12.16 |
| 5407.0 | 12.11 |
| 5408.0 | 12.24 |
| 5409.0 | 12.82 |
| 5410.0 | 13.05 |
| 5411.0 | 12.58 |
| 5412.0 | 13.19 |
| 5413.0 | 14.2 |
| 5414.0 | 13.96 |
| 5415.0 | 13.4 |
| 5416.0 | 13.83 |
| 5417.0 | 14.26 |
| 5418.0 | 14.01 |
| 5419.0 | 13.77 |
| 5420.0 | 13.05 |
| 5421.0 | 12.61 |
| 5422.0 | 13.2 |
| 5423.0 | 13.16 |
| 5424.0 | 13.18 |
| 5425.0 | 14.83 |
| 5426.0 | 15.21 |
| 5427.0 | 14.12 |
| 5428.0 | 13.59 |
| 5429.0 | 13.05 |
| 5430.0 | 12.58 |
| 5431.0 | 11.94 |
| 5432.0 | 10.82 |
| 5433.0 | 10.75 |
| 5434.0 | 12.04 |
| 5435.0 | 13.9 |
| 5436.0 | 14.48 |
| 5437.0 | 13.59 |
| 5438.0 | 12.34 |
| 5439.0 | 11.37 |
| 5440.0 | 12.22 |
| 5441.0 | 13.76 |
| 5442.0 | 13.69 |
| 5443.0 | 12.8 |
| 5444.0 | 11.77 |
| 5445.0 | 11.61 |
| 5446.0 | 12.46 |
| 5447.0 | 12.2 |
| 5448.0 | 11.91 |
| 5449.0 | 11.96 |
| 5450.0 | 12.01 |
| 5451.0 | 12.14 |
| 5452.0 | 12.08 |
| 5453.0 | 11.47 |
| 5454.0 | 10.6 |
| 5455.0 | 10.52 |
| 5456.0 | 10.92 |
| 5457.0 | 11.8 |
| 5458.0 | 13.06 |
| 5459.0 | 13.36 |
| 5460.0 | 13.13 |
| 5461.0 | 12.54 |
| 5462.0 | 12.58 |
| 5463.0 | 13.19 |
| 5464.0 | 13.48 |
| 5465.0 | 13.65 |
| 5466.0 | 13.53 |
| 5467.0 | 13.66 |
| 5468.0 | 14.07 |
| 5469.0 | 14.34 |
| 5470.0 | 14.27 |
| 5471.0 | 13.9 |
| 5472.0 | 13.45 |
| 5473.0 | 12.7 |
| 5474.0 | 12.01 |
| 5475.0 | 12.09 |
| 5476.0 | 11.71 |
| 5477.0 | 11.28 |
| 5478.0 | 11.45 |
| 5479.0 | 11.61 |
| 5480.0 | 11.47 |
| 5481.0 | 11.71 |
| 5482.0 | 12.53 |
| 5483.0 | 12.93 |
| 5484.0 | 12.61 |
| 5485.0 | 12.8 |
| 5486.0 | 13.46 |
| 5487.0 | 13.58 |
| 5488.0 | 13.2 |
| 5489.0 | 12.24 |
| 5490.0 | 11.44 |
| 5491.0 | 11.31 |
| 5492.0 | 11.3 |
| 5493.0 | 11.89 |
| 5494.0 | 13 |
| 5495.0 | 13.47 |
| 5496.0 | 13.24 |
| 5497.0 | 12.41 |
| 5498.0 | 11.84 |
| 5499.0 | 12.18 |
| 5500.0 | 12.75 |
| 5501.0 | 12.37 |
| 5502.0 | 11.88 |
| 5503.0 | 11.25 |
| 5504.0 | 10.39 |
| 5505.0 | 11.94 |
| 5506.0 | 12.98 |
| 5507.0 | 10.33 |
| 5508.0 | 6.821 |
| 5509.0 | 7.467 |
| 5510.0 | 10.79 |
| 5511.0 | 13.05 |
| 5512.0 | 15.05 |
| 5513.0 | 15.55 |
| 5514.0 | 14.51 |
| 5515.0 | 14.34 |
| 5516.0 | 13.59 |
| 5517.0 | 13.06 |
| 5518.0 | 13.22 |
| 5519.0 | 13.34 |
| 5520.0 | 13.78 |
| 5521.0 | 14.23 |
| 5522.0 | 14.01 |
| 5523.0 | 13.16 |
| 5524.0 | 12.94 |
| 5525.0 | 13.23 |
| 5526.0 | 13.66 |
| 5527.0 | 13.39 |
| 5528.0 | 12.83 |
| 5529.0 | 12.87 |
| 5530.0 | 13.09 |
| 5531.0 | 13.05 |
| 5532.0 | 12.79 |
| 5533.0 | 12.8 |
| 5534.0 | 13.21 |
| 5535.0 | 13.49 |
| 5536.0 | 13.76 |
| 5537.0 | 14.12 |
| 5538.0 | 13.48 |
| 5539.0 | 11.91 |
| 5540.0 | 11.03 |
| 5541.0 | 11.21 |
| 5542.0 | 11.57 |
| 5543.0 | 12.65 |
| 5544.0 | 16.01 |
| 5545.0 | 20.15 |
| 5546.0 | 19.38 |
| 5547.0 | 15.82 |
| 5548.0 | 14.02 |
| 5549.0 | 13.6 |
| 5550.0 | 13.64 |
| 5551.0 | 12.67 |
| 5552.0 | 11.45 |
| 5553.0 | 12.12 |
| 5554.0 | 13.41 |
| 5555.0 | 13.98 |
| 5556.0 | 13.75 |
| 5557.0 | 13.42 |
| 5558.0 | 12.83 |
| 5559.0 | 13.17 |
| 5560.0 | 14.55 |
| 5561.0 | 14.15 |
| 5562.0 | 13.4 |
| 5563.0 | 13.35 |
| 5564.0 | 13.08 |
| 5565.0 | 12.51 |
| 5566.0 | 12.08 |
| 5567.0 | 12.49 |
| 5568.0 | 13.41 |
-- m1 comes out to 2.9 angstrom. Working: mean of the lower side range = 13.1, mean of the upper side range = 13.6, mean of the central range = 12.1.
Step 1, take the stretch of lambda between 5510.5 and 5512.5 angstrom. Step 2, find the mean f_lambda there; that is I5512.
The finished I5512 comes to 14.1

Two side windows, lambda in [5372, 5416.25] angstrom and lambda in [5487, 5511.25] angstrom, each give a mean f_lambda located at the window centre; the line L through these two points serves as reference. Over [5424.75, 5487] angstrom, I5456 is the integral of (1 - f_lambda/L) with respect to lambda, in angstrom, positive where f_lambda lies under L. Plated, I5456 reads -3.26 angstrom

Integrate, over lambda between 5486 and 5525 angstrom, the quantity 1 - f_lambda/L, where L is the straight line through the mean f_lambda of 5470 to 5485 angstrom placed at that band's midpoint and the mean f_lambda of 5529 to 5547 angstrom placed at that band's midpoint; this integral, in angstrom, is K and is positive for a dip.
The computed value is 1.5 angstrom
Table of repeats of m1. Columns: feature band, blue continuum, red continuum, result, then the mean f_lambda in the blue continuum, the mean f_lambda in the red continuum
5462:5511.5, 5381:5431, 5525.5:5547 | 3.85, 12.7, 13.7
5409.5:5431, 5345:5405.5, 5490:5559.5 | -1.09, 12.8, 13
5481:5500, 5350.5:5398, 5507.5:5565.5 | 1.09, 13.1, 13.3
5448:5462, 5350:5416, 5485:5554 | 1.00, 12.9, 12.9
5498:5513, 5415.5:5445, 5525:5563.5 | 2.09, 13.1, 13.6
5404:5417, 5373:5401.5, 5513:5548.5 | -0.29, 12.4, 13.7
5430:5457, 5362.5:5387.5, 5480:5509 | 0.70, 13.1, 12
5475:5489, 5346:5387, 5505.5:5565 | 1.02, 13.3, 13.3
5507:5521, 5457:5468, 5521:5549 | 0.95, 13.2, 13.7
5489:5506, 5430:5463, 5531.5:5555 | 1.22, 12.3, 13.7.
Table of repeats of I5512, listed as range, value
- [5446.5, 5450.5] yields 12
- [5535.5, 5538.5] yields 13.8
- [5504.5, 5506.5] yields 12.5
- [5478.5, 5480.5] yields 11.5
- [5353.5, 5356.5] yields 14.1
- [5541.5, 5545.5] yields 15.1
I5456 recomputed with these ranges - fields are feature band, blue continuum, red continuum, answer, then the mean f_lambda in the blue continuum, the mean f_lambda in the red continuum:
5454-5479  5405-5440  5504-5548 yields 0.8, 13.1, 13.2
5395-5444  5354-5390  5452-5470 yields 0.7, 13.2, 12.7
